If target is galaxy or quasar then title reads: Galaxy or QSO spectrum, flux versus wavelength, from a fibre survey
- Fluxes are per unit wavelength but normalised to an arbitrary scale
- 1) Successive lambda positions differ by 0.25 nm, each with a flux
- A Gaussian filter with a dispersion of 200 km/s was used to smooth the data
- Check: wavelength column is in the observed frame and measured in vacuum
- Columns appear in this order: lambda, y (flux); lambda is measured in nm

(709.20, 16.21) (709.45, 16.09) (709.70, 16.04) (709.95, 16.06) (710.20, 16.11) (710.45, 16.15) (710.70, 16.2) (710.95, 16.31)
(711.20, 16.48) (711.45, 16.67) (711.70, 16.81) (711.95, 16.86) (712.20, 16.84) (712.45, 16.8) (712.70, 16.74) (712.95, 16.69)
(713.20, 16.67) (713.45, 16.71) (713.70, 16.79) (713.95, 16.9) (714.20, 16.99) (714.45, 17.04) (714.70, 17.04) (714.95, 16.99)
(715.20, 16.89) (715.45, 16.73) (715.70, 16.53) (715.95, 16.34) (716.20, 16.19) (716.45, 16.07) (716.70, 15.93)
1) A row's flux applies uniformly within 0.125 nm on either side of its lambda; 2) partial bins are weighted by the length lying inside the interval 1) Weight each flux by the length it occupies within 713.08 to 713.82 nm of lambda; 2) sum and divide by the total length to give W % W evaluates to 16.7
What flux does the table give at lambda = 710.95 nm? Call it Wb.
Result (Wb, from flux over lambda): 16.31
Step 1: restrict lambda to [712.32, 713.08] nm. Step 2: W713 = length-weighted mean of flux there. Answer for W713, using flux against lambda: 16.7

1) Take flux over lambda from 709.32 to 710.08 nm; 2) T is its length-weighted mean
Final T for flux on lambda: 16.1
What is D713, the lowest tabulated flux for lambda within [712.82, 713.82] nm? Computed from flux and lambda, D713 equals 16.67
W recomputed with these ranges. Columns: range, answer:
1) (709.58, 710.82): 16.1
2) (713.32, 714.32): 16.8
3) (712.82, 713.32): 16.7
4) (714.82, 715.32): 16.9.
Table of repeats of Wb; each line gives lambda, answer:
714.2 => 16.99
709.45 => 16.09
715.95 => 16.34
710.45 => 16.15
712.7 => 16.74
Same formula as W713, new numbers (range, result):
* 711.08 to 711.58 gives 16.6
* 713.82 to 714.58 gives 17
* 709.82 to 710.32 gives 16.1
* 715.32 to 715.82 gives 16.6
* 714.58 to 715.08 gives 17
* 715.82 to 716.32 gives 16.3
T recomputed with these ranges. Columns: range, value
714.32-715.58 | 16.9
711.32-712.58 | 16.8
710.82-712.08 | 16.6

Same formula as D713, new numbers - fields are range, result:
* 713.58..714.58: 16.79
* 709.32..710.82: 16.04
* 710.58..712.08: 16.2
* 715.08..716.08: 16.34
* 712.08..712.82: 16.74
